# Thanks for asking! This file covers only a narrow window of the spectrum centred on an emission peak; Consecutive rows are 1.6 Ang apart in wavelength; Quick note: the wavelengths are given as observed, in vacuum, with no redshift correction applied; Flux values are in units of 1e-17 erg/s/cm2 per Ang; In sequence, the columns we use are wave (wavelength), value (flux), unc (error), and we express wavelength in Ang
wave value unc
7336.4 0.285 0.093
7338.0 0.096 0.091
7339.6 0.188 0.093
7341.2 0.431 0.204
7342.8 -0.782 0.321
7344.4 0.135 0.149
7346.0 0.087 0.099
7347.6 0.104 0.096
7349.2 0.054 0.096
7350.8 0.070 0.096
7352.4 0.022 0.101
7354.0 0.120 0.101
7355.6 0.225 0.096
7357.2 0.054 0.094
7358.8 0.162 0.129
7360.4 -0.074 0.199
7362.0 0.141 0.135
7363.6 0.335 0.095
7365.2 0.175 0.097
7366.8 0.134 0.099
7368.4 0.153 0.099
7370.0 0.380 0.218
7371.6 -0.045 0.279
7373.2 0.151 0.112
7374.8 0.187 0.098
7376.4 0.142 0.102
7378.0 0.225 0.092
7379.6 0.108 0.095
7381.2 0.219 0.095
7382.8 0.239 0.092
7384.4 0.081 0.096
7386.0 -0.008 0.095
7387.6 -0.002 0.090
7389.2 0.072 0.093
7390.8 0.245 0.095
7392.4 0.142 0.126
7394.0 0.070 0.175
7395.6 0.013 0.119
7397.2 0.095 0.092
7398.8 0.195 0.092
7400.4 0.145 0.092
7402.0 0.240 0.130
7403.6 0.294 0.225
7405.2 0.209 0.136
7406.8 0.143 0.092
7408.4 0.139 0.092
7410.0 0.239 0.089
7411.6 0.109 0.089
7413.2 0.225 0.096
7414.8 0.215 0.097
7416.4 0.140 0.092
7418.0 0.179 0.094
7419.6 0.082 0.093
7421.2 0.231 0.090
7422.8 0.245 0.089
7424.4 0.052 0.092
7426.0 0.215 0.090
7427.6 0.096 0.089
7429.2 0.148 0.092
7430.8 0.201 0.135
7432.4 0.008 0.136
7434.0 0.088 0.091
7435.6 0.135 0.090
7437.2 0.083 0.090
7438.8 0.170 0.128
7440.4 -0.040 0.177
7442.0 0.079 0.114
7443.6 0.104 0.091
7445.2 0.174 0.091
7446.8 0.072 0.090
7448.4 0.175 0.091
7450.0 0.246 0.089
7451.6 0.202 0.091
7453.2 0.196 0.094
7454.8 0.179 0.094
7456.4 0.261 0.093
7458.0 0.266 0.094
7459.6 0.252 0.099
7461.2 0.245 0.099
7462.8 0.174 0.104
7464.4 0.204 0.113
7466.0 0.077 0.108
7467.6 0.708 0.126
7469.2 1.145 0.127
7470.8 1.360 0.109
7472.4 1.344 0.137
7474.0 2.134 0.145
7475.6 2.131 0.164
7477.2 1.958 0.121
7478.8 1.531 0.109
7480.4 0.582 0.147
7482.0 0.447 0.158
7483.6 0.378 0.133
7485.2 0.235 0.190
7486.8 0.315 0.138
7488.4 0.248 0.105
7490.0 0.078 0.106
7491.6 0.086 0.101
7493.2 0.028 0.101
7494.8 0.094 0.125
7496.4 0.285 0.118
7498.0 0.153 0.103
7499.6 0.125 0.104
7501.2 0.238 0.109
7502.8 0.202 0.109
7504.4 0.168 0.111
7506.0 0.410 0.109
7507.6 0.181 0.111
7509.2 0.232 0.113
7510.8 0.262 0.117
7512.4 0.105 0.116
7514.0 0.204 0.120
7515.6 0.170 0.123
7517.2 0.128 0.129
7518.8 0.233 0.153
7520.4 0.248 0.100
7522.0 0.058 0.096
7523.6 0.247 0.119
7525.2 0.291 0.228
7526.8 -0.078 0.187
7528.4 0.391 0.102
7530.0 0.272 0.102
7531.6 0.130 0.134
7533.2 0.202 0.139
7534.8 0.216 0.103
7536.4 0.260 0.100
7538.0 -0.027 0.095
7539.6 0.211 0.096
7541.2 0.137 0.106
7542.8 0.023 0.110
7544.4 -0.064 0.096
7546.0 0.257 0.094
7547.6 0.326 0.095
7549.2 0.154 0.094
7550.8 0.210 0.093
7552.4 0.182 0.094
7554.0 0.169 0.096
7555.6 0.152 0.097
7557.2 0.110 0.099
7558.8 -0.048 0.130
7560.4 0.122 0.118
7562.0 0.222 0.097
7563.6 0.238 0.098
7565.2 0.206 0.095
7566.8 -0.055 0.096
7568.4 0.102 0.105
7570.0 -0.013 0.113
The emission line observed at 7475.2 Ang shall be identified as [O II]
